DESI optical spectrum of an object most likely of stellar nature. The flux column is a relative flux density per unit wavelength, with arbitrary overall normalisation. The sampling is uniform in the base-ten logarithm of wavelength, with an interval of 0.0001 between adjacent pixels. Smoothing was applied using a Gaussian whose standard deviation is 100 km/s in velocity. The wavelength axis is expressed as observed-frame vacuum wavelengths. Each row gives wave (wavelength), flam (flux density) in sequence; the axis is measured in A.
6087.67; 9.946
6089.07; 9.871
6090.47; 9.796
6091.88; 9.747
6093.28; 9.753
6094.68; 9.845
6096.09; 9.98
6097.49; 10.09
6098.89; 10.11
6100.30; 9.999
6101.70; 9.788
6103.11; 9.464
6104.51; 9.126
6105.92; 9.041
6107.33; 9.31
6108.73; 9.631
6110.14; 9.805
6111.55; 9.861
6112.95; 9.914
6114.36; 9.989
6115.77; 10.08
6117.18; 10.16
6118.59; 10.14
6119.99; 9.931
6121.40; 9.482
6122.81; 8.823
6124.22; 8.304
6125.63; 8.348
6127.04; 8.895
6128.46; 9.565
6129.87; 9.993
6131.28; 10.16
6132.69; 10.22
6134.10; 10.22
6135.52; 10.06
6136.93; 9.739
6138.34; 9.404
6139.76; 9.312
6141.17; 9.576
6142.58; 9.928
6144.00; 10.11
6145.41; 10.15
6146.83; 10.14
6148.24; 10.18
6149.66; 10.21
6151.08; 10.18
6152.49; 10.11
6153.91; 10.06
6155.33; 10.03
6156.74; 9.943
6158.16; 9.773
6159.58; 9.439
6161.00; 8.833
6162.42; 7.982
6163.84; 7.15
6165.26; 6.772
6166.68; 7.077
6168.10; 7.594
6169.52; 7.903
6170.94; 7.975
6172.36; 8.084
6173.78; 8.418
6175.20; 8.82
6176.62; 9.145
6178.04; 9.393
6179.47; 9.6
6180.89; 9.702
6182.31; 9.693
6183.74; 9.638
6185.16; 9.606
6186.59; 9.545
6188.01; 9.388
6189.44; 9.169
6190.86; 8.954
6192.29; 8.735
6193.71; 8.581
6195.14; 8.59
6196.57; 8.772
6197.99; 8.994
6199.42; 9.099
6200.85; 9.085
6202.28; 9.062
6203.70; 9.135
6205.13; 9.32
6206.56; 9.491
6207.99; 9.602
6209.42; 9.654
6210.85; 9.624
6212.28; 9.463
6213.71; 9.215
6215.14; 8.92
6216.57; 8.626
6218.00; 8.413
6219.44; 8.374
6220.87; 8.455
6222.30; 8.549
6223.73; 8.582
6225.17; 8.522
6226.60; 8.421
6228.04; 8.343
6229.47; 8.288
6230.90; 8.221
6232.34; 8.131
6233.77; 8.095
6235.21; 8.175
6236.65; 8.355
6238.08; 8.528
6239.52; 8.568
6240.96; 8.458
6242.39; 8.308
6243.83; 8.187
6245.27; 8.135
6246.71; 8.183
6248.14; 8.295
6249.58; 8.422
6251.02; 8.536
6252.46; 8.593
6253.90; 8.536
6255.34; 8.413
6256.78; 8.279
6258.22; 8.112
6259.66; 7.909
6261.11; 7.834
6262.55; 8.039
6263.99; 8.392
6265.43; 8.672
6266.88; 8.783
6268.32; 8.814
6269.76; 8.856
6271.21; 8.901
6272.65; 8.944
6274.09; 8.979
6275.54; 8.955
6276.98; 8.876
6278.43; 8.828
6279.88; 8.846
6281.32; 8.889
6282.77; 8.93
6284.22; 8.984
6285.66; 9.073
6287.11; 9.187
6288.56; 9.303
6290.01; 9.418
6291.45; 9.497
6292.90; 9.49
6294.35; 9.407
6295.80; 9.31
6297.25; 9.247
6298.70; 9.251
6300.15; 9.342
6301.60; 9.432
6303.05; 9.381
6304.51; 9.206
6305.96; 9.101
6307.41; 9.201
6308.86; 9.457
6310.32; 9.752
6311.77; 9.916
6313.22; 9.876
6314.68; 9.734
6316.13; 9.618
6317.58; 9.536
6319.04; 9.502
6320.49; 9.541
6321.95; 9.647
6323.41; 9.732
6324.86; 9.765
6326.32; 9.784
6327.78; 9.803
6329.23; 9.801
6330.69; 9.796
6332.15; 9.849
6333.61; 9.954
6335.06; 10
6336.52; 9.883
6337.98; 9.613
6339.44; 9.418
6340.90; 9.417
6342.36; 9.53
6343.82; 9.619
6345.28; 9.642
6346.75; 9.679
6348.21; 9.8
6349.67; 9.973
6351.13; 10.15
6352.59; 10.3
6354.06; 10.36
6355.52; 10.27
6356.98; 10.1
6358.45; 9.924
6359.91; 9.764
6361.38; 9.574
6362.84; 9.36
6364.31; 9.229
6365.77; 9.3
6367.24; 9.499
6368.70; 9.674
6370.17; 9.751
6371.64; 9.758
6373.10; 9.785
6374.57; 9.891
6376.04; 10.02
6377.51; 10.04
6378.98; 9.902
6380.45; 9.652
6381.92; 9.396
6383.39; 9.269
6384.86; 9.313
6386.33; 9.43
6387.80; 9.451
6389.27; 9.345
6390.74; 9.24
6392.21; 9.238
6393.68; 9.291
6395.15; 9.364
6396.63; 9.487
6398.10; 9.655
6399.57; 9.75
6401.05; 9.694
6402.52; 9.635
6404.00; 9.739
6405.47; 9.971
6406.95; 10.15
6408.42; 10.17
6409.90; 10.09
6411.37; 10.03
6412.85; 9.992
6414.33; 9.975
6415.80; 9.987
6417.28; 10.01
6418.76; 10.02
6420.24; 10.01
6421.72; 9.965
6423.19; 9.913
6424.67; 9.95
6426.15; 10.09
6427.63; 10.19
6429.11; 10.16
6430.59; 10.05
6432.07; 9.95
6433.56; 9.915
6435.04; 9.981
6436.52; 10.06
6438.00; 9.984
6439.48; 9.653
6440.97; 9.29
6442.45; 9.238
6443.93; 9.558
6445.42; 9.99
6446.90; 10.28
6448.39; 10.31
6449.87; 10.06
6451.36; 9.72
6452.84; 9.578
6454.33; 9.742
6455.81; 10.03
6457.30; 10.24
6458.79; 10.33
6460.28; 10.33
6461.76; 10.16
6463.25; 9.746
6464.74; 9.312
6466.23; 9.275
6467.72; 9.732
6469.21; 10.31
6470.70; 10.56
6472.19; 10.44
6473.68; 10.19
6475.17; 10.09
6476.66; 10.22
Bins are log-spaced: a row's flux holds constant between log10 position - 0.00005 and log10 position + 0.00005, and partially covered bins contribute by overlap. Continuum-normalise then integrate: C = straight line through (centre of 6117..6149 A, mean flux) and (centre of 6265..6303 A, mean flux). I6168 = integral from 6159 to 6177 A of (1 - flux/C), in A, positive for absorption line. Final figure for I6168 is 2.8 A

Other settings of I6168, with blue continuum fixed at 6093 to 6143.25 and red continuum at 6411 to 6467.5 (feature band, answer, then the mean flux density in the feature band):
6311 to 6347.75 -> 0.5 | 9.71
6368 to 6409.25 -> 1.0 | 9.64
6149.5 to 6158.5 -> -0.3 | 10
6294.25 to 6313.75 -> 0.8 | 9.42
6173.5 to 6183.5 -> 0.4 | 9.31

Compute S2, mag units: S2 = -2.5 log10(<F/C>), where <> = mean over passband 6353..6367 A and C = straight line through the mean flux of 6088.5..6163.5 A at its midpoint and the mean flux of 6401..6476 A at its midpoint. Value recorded 0.01 mag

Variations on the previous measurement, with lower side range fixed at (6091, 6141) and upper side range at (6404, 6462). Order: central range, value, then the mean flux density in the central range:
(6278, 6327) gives 0.051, 9.39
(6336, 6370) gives 0.017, 9.74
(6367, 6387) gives 0.027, 9.67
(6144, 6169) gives 0.061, 9.17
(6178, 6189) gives 0.019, 9.56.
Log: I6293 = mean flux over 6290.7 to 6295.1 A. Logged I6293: 9.48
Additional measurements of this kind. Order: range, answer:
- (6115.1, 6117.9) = 10.1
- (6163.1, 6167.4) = 7.01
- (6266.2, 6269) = 8.81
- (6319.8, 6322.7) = 9.57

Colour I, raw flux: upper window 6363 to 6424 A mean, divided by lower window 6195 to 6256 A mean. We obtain 1.12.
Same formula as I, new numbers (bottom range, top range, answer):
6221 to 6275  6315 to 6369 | 1.16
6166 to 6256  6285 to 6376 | 1.10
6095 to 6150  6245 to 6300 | 0.90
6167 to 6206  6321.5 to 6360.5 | 1.10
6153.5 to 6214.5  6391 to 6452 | 1.10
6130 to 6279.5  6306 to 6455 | 1.10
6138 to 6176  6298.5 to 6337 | 1.06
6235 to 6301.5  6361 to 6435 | 1.12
